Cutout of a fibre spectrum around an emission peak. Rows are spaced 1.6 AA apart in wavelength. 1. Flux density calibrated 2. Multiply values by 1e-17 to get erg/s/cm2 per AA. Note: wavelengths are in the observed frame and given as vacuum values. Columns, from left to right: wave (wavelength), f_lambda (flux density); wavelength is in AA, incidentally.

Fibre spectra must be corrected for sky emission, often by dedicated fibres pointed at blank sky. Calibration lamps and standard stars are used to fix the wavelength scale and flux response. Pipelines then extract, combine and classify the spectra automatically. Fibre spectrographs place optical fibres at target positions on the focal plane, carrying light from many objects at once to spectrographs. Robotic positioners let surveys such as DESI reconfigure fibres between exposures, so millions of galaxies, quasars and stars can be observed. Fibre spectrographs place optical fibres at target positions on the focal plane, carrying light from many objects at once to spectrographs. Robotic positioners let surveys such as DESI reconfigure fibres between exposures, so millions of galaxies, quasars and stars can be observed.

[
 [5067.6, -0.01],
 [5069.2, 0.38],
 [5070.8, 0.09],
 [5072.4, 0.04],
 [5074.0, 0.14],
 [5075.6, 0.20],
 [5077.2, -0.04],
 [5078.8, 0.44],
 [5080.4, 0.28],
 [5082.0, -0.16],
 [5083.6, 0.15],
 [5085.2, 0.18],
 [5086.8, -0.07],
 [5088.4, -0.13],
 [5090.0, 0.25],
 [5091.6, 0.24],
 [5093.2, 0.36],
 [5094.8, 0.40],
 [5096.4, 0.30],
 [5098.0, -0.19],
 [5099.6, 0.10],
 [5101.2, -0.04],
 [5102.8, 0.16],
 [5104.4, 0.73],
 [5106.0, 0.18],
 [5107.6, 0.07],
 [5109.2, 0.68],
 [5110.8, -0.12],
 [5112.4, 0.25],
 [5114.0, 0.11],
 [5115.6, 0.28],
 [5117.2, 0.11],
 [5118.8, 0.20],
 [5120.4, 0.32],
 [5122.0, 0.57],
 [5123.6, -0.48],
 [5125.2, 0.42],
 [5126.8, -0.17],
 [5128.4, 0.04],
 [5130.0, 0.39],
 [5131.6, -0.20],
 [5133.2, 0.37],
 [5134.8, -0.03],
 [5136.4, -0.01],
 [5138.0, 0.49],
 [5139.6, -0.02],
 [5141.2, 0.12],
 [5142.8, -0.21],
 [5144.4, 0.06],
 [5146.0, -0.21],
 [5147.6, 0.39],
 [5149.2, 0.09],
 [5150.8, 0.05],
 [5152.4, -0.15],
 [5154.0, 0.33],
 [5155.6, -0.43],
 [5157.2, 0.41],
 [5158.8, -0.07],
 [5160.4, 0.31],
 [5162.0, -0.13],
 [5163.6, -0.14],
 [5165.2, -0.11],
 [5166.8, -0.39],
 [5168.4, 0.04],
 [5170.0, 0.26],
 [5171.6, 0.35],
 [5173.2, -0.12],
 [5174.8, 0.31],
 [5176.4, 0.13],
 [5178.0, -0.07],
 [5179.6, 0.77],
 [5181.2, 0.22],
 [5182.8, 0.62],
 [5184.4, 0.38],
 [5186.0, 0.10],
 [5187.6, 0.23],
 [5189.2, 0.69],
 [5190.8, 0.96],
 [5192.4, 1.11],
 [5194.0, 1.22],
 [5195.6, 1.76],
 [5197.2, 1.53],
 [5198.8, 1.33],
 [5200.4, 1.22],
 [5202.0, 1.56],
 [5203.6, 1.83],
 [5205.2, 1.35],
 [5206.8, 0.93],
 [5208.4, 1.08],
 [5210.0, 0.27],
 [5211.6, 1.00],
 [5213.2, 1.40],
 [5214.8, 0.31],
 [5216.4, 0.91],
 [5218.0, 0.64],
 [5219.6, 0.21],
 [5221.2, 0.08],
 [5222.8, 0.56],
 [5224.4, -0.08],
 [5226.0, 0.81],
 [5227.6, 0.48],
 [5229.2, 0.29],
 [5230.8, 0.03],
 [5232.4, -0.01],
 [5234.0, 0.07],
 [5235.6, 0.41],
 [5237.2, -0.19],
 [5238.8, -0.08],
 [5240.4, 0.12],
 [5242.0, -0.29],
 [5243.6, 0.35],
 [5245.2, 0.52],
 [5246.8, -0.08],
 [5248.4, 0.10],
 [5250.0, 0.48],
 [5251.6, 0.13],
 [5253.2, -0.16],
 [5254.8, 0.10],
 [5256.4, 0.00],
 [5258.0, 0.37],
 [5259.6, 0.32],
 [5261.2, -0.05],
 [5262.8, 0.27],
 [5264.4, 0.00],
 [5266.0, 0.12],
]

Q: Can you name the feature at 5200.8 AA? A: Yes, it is C IV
